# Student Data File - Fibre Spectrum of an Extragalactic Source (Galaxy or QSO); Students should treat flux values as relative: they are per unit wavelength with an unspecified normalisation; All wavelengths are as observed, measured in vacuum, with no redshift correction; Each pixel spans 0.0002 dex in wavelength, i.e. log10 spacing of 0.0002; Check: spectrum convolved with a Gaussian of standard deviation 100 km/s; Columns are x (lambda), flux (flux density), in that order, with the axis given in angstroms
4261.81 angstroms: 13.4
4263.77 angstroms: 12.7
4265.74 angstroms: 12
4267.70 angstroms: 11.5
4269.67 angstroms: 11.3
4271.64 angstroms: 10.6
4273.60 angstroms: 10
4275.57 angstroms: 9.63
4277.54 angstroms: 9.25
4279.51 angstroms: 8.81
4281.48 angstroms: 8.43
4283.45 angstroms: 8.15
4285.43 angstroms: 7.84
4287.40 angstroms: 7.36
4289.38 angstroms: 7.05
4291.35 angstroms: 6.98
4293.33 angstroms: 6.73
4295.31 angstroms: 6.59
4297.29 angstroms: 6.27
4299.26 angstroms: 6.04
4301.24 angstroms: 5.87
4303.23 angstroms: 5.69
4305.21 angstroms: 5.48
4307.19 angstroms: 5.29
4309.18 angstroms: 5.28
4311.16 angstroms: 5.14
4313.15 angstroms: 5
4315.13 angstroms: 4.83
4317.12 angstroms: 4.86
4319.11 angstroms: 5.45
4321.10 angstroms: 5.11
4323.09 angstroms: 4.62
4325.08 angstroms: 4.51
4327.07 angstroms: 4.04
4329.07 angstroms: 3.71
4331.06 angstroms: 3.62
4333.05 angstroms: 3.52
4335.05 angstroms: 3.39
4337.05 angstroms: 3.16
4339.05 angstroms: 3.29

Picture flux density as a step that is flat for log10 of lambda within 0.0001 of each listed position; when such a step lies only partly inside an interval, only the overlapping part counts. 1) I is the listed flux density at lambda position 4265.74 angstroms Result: 12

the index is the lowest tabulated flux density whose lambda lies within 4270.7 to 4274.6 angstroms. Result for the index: 10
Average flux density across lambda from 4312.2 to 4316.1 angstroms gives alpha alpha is 4.92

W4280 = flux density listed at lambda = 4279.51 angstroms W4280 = 8.81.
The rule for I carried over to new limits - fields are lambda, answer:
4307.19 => 5.29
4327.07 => 4.04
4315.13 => 4.83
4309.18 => 5.28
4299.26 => 6.04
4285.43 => 7.84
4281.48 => 8.43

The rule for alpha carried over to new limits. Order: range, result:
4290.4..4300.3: 6.52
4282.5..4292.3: 7.47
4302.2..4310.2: 5.43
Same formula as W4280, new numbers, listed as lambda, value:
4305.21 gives 5.48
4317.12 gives 4.86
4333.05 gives 3.52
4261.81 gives 13.4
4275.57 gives 9.63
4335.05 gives 3.39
